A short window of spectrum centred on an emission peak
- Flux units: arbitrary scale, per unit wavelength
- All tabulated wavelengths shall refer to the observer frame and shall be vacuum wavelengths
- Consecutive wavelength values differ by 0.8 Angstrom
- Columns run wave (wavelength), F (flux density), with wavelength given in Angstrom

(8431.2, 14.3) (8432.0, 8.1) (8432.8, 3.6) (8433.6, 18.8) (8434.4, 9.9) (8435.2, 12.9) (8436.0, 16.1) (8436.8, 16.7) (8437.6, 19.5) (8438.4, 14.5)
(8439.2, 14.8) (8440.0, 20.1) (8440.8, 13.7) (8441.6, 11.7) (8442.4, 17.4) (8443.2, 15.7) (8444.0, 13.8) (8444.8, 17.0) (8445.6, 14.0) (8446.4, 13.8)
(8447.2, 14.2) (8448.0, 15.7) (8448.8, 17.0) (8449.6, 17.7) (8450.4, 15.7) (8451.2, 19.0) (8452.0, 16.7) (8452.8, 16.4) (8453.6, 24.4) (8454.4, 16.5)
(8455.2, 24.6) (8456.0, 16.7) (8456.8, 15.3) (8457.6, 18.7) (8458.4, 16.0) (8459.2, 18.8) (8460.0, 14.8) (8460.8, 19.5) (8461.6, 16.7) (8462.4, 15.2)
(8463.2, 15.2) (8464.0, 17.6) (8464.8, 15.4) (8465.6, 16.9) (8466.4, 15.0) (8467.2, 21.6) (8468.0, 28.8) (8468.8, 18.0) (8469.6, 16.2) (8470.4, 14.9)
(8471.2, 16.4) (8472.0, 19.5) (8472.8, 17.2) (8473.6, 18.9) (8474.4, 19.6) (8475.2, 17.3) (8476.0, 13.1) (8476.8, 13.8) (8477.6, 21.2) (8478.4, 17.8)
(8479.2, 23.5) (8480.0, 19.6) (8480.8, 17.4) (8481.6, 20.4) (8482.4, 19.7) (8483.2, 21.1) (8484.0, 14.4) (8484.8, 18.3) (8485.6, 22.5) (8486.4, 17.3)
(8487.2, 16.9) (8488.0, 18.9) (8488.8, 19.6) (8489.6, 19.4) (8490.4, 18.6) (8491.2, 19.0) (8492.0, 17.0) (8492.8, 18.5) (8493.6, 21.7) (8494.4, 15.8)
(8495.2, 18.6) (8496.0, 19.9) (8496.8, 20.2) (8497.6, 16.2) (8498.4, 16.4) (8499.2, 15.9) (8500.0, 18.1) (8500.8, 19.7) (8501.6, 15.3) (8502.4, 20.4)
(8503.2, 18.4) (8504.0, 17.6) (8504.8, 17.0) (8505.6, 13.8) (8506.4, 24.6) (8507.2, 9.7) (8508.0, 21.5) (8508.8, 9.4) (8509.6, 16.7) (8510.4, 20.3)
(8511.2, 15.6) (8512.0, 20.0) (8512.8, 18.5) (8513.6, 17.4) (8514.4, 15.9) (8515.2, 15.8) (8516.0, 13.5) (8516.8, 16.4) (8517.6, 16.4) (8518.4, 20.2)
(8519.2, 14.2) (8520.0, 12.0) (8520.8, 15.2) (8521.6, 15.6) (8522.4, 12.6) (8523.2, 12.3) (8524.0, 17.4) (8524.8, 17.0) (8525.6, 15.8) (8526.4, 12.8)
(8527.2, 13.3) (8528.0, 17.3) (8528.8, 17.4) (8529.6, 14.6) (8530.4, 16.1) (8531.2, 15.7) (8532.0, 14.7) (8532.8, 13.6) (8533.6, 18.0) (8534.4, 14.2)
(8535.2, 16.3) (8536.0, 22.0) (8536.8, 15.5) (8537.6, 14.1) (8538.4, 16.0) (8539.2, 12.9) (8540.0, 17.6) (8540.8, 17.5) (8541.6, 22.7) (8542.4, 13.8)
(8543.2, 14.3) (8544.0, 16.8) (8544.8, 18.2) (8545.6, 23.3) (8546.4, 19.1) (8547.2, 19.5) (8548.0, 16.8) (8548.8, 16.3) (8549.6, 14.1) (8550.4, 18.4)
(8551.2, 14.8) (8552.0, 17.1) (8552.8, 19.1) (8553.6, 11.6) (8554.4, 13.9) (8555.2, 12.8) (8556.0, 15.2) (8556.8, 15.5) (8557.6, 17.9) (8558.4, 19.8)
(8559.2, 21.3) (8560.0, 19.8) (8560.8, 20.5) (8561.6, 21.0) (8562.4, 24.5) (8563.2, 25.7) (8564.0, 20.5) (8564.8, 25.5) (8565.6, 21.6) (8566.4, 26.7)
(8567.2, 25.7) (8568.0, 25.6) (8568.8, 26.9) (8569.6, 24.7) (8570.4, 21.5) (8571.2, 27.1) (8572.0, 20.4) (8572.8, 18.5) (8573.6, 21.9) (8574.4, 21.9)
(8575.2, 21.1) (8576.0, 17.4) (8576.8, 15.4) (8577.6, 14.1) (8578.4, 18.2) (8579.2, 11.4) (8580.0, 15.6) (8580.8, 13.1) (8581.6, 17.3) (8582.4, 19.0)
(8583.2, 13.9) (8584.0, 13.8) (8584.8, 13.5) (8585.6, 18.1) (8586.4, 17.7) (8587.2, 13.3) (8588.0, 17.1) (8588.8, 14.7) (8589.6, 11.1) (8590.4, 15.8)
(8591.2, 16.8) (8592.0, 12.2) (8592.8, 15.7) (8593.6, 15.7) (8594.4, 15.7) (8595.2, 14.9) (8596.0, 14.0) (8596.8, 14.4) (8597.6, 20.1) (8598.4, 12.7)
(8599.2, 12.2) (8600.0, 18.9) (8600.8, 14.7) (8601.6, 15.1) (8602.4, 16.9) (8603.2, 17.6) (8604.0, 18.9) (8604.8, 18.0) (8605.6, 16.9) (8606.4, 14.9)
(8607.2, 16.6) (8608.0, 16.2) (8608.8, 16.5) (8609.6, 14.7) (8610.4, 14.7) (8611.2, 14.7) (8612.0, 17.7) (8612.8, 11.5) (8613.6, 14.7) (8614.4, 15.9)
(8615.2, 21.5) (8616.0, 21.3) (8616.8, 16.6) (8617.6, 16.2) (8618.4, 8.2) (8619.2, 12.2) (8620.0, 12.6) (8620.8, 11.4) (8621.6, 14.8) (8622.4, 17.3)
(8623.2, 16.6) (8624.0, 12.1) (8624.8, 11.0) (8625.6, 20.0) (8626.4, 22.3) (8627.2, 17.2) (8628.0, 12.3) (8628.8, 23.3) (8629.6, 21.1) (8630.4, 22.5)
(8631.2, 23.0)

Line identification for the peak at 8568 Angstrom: [O III]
